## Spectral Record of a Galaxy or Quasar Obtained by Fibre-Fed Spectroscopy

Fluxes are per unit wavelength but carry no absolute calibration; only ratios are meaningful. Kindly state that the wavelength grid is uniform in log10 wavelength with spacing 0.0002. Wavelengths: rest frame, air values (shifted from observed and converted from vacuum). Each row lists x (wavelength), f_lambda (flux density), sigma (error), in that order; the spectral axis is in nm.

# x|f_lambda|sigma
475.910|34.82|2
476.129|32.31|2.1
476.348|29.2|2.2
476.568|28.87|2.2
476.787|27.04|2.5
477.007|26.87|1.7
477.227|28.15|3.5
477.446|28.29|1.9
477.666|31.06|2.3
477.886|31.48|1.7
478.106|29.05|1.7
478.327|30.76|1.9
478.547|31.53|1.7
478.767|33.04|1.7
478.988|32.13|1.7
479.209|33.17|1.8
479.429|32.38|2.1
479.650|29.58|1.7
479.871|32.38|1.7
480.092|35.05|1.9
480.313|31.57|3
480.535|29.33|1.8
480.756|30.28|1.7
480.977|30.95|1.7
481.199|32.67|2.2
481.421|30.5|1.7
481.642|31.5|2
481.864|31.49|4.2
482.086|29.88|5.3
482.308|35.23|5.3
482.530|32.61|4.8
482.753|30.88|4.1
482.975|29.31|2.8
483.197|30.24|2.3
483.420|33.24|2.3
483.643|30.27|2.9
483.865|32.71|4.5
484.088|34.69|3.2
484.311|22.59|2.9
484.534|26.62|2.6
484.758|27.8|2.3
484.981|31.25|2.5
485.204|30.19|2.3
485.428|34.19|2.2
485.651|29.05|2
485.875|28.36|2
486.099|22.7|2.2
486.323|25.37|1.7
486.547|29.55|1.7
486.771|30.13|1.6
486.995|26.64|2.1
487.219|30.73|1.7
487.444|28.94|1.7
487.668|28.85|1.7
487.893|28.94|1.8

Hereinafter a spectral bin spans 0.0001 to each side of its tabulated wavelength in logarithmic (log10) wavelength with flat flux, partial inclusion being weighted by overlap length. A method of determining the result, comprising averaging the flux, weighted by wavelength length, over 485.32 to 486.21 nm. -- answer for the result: 28.6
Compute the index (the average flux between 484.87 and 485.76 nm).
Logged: 31.2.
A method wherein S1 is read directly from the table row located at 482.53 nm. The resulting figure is 32.61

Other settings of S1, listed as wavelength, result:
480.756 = 30.28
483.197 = 30.24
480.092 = 35.05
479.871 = 32.38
